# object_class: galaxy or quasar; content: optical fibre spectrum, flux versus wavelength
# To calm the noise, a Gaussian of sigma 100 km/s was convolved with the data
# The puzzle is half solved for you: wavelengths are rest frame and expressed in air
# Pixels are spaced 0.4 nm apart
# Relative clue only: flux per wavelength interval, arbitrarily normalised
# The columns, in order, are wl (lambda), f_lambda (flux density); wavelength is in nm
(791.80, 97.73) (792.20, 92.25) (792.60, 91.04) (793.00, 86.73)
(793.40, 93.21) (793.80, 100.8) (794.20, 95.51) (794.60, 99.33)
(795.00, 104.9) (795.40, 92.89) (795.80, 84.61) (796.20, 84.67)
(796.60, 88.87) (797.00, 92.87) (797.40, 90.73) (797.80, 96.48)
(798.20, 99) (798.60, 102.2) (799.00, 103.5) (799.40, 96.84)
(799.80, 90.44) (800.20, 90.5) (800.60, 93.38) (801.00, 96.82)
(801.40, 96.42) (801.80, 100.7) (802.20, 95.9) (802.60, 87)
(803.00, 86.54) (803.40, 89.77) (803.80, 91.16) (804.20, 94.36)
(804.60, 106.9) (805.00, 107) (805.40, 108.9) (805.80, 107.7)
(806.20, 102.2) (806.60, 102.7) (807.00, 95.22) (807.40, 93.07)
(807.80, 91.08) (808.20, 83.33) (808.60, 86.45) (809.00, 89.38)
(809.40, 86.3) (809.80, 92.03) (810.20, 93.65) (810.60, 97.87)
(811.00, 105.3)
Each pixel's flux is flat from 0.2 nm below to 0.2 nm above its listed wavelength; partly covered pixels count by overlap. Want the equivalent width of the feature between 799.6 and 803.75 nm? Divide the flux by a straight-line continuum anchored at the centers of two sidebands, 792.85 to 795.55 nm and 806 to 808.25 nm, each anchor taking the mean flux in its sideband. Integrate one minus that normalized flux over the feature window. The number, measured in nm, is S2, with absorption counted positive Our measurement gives 0.14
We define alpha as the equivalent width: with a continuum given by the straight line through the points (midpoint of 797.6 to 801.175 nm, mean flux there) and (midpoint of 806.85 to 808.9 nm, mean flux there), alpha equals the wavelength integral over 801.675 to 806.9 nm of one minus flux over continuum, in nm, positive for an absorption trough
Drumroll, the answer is -0.33 nm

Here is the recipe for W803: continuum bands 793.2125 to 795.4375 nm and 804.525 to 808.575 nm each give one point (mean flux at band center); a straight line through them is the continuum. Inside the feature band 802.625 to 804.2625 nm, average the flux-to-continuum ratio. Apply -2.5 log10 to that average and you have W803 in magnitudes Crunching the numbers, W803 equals 0.10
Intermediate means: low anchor 98.2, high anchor 99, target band 89.8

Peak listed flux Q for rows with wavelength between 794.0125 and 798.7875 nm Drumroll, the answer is 104.9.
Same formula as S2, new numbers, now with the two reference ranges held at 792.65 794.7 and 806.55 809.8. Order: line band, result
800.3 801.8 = -0.055 nm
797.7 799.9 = -0.126 nm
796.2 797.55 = 0.054 nm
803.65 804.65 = -0.052 nm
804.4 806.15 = -0.304 nm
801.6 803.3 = -0.005 nm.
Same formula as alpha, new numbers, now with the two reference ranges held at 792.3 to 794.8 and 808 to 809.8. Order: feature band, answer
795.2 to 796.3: 0.067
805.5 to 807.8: -0.305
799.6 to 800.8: -0.004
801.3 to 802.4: -0.090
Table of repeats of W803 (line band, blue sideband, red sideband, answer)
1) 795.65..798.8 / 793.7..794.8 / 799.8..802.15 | 0.050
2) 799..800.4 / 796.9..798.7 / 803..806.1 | 0.034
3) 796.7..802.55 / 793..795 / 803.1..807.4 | 0.030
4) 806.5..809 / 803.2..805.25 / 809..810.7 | 0.033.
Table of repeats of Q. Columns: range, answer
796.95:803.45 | 103.5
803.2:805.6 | 108.9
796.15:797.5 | 92.87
